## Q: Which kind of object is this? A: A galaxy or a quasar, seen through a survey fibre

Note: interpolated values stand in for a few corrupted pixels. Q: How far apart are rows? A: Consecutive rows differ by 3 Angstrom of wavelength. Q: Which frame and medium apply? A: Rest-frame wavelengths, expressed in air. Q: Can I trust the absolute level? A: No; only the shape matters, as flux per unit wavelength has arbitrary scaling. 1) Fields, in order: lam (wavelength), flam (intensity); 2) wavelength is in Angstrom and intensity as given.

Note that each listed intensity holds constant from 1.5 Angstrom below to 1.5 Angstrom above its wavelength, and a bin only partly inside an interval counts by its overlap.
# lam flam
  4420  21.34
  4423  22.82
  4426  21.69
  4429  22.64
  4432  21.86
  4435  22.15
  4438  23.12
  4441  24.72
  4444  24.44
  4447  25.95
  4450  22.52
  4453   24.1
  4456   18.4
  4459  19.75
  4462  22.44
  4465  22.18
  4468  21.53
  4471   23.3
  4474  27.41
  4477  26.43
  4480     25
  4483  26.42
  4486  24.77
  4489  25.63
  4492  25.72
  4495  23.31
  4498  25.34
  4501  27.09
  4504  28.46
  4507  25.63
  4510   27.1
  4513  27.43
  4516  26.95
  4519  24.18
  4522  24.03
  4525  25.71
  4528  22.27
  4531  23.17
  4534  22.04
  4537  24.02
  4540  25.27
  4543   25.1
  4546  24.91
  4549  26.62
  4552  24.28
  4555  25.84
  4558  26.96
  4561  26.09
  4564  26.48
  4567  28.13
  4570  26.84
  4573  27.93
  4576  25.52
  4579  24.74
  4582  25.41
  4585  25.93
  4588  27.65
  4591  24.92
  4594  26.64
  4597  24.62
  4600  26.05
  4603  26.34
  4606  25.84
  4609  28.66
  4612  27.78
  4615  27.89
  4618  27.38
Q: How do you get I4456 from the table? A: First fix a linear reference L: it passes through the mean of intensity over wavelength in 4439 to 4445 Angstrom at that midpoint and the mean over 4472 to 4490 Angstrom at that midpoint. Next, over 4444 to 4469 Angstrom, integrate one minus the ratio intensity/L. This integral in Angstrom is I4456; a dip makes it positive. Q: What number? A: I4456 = 2.7 Angstrom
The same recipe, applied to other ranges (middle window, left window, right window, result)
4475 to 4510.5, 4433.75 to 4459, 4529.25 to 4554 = -3.3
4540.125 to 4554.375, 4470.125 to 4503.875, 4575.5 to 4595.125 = 0.3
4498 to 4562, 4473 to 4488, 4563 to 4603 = 1.7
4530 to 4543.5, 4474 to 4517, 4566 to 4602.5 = 1.2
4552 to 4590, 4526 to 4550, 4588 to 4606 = -1.9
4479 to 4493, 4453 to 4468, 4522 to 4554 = -2.1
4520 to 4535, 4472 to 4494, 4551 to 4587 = 1.4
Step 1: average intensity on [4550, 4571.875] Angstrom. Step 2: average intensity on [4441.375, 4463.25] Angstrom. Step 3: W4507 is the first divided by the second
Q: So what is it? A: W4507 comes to 1.17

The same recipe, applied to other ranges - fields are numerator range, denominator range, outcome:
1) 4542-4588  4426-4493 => 1.11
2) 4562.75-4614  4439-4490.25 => 1.11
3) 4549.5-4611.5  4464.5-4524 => 1.03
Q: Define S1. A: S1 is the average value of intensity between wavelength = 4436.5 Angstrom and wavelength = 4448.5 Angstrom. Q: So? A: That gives 24.6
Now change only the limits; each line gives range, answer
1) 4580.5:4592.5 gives 26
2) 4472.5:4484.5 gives 26.3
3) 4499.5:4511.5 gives 27.1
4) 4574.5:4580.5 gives 25.1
